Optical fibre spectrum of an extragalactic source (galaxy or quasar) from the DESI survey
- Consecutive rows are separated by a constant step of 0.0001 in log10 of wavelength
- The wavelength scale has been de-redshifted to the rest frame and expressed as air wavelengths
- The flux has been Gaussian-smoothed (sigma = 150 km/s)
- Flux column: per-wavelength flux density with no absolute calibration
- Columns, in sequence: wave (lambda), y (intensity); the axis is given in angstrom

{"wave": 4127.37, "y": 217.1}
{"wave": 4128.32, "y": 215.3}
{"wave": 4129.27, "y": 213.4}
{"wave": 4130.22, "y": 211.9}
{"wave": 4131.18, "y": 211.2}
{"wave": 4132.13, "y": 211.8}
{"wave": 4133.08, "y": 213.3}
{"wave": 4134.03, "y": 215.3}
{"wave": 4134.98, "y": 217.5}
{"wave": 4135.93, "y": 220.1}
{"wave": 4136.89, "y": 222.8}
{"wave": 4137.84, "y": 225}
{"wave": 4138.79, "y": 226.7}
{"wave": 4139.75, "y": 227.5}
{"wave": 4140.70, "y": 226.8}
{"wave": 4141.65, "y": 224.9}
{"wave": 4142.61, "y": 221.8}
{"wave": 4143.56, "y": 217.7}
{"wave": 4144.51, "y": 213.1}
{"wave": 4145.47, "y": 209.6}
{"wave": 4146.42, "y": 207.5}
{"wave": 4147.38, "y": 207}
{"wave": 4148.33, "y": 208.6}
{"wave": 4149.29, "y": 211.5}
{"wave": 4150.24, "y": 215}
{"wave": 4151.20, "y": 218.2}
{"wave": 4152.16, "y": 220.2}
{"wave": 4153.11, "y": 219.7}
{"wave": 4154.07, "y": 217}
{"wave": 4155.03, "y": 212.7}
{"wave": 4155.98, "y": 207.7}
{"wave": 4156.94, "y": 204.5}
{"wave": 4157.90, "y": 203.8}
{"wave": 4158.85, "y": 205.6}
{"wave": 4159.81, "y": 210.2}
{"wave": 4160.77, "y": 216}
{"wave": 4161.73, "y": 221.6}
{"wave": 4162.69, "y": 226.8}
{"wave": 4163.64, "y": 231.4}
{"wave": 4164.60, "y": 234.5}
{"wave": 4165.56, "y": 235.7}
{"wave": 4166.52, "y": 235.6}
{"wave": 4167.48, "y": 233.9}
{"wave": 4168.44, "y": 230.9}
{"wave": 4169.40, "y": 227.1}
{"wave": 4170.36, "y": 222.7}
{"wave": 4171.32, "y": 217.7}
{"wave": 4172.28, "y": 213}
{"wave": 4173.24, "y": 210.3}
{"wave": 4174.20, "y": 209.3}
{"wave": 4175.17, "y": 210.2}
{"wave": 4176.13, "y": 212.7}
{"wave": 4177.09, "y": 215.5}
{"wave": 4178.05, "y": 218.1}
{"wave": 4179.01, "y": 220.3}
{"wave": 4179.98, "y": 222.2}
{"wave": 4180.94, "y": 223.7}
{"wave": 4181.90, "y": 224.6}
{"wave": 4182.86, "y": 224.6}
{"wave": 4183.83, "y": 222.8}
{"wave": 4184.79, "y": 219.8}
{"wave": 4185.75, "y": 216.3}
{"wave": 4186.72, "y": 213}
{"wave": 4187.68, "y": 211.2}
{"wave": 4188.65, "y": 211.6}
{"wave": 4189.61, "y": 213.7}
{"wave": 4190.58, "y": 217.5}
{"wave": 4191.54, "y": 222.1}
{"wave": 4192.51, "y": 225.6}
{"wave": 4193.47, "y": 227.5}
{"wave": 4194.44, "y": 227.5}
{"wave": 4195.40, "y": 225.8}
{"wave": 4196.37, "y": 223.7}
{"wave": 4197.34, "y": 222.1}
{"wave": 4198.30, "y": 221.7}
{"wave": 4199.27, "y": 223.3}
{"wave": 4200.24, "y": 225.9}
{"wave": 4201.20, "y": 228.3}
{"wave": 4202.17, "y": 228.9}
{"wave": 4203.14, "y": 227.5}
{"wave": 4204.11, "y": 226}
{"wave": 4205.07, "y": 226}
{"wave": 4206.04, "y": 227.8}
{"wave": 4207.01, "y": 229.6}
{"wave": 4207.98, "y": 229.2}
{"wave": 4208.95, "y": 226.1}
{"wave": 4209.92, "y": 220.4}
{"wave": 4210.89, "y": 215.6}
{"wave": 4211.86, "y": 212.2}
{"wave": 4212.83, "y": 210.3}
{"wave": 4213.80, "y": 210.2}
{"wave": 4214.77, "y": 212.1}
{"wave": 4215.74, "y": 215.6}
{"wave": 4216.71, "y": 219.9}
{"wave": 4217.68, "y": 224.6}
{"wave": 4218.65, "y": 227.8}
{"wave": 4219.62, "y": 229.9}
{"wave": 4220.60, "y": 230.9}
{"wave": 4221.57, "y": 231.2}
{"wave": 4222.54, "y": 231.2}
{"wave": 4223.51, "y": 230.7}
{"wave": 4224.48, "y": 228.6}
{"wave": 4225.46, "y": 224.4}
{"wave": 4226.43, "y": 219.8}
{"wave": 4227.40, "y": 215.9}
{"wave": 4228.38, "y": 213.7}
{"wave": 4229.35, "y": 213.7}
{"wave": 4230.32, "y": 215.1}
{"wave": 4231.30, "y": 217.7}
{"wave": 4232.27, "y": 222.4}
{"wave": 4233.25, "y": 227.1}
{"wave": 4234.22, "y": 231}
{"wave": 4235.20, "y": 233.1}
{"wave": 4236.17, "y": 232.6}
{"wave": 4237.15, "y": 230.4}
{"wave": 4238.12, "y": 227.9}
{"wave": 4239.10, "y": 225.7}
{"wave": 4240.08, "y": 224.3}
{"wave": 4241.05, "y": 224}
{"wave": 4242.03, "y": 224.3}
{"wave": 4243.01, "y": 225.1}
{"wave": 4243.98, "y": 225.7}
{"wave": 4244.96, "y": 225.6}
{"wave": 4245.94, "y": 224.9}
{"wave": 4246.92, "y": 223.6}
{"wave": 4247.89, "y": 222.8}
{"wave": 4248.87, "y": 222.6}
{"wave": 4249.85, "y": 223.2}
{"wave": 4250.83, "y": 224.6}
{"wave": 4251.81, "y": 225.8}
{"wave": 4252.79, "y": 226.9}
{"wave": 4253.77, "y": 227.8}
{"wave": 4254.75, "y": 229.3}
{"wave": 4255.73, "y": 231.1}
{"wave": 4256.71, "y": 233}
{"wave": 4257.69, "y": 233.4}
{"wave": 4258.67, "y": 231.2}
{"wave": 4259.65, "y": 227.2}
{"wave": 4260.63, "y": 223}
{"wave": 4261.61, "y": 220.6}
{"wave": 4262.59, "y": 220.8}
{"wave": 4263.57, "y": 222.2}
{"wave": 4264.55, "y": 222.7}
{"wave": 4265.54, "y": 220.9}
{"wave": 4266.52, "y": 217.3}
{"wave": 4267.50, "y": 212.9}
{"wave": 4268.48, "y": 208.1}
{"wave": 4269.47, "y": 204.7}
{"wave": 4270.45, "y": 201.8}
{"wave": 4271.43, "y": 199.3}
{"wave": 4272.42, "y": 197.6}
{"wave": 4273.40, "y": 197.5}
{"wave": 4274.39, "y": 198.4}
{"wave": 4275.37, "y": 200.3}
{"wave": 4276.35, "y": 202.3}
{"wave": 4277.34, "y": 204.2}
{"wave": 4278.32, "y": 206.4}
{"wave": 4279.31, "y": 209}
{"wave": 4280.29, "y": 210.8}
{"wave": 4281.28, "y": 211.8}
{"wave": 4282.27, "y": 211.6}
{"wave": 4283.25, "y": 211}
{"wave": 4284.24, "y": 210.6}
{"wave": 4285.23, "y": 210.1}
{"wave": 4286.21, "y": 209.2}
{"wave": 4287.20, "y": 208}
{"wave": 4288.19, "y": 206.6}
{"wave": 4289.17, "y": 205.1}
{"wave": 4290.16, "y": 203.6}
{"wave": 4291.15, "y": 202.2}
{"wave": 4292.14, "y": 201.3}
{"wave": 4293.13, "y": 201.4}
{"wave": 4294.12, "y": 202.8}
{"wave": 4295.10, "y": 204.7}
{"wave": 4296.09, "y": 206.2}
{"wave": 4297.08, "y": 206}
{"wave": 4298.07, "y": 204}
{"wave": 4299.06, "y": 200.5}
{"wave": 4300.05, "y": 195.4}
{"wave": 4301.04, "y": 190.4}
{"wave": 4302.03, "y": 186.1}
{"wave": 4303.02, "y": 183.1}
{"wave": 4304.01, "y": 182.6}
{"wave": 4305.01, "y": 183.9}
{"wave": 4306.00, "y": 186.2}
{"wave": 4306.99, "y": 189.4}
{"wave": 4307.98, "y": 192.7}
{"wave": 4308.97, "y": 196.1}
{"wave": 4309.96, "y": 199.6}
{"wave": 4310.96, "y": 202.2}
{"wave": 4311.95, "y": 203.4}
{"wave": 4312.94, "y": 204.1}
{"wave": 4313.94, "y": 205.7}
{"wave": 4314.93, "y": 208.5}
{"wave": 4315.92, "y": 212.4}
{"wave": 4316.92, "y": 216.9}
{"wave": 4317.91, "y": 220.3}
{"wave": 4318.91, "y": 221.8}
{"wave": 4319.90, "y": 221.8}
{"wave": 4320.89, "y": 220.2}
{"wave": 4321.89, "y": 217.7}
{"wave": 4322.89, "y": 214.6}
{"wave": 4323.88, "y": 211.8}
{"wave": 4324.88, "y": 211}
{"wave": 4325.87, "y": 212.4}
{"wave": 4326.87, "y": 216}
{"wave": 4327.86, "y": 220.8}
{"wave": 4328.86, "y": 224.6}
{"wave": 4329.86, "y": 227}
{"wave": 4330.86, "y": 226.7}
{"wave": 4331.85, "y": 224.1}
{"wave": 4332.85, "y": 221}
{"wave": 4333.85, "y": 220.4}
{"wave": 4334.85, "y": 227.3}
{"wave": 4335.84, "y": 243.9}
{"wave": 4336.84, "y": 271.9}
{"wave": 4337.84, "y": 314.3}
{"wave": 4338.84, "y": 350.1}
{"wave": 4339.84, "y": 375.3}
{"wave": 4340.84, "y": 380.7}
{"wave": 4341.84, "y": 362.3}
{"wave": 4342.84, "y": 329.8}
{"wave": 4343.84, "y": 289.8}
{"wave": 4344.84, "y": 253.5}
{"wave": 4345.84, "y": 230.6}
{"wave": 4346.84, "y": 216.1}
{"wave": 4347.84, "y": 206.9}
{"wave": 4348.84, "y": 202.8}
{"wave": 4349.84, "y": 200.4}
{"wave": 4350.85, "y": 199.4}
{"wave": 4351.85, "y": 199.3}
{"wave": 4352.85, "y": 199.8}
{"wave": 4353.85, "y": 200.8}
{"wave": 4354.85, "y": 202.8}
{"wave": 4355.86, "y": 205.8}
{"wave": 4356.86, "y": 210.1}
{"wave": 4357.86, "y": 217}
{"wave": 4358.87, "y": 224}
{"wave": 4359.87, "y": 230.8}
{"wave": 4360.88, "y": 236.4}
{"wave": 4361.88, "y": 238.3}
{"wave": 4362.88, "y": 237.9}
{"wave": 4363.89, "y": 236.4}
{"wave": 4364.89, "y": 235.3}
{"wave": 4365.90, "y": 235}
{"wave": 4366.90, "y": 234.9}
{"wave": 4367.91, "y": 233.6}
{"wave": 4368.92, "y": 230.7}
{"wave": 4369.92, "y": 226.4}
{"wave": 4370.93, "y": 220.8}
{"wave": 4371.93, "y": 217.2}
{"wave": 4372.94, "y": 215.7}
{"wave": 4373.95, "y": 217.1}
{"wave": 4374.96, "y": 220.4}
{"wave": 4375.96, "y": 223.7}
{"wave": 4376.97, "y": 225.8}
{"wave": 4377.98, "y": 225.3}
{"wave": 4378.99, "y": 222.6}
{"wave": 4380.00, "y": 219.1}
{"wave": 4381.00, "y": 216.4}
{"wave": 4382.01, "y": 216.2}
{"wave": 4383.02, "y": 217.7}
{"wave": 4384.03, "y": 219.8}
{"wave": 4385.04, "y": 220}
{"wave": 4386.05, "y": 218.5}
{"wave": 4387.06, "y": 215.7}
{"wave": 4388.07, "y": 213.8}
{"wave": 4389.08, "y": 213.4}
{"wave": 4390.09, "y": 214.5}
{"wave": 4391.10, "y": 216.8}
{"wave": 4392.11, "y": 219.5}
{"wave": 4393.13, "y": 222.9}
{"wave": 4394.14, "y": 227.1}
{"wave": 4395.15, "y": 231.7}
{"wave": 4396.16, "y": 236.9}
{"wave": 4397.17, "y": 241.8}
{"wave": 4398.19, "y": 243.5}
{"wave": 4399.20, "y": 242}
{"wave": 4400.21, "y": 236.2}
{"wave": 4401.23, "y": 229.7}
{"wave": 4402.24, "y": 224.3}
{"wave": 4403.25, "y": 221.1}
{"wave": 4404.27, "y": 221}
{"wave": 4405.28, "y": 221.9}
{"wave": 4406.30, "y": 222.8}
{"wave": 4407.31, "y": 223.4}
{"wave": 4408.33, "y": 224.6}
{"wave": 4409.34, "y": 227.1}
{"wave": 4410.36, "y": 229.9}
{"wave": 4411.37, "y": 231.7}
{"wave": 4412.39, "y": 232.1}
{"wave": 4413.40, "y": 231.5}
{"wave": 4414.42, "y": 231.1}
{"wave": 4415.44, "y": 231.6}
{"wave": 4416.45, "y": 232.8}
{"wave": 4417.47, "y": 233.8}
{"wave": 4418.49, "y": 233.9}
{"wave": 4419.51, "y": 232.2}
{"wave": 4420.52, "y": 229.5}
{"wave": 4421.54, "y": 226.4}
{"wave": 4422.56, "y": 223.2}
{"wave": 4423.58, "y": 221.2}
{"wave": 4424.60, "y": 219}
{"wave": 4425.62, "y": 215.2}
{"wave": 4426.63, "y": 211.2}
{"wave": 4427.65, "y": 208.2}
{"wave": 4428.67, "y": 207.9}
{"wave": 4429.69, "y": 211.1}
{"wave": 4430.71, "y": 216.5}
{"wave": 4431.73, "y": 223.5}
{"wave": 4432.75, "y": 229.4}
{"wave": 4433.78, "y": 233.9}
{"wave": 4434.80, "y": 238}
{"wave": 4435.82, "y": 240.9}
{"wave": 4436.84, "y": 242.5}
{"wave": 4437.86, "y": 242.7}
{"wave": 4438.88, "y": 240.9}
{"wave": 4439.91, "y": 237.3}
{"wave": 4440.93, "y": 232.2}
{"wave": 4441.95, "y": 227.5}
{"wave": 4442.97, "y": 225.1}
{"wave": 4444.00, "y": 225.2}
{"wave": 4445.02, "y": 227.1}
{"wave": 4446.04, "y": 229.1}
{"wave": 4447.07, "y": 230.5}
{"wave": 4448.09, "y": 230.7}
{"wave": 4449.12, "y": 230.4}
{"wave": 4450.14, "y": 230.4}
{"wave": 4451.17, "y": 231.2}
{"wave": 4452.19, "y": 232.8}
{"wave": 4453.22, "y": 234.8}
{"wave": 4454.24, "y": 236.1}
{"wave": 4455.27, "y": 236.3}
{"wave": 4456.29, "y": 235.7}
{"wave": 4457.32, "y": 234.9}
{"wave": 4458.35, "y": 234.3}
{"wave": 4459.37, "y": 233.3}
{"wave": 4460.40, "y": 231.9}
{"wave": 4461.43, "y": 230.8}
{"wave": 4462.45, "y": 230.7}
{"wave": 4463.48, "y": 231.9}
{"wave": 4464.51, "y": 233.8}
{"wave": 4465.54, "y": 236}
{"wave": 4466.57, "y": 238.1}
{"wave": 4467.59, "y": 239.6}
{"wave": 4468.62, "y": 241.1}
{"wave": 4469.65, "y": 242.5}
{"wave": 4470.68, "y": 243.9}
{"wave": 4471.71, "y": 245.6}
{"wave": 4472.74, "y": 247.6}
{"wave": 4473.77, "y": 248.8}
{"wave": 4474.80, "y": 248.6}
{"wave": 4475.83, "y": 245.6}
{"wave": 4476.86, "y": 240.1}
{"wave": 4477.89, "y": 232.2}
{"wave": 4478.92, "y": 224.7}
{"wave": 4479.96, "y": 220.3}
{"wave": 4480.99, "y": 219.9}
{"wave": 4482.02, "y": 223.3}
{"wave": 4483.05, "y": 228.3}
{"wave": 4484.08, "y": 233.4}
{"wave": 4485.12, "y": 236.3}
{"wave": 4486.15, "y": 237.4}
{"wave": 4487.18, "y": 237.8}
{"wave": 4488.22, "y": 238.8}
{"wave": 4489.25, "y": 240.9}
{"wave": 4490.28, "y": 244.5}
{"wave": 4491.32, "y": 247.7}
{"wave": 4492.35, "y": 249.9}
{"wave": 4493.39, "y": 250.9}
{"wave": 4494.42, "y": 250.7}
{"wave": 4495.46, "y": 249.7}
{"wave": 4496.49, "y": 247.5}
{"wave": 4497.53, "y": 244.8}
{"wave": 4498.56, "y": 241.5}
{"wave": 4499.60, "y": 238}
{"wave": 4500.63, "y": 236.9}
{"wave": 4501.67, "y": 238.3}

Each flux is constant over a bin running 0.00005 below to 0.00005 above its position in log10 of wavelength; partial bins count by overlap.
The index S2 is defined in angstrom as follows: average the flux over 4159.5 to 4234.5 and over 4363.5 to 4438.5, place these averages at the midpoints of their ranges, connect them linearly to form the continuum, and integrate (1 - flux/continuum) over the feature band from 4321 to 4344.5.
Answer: -3.71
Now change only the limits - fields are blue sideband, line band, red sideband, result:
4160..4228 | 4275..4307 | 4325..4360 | 4.7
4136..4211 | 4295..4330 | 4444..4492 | 3.4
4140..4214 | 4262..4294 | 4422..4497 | 2.4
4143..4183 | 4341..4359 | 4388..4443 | -0.7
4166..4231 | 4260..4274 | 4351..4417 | 0.6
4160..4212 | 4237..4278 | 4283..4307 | -2.3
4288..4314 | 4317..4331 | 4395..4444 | -1.0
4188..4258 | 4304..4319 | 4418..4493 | 1.7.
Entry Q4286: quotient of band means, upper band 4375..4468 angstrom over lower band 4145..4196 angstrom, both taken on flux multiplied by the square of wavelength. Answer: 1.17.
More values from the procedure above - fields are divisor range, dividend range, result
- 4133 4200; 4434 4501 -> 1.24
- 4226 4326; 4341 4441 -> 1.13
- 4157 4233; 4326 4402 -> 1.15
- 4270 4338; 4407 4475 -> 1.18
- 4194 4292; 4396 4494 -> 1.16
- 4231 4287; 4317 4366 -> 1.13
